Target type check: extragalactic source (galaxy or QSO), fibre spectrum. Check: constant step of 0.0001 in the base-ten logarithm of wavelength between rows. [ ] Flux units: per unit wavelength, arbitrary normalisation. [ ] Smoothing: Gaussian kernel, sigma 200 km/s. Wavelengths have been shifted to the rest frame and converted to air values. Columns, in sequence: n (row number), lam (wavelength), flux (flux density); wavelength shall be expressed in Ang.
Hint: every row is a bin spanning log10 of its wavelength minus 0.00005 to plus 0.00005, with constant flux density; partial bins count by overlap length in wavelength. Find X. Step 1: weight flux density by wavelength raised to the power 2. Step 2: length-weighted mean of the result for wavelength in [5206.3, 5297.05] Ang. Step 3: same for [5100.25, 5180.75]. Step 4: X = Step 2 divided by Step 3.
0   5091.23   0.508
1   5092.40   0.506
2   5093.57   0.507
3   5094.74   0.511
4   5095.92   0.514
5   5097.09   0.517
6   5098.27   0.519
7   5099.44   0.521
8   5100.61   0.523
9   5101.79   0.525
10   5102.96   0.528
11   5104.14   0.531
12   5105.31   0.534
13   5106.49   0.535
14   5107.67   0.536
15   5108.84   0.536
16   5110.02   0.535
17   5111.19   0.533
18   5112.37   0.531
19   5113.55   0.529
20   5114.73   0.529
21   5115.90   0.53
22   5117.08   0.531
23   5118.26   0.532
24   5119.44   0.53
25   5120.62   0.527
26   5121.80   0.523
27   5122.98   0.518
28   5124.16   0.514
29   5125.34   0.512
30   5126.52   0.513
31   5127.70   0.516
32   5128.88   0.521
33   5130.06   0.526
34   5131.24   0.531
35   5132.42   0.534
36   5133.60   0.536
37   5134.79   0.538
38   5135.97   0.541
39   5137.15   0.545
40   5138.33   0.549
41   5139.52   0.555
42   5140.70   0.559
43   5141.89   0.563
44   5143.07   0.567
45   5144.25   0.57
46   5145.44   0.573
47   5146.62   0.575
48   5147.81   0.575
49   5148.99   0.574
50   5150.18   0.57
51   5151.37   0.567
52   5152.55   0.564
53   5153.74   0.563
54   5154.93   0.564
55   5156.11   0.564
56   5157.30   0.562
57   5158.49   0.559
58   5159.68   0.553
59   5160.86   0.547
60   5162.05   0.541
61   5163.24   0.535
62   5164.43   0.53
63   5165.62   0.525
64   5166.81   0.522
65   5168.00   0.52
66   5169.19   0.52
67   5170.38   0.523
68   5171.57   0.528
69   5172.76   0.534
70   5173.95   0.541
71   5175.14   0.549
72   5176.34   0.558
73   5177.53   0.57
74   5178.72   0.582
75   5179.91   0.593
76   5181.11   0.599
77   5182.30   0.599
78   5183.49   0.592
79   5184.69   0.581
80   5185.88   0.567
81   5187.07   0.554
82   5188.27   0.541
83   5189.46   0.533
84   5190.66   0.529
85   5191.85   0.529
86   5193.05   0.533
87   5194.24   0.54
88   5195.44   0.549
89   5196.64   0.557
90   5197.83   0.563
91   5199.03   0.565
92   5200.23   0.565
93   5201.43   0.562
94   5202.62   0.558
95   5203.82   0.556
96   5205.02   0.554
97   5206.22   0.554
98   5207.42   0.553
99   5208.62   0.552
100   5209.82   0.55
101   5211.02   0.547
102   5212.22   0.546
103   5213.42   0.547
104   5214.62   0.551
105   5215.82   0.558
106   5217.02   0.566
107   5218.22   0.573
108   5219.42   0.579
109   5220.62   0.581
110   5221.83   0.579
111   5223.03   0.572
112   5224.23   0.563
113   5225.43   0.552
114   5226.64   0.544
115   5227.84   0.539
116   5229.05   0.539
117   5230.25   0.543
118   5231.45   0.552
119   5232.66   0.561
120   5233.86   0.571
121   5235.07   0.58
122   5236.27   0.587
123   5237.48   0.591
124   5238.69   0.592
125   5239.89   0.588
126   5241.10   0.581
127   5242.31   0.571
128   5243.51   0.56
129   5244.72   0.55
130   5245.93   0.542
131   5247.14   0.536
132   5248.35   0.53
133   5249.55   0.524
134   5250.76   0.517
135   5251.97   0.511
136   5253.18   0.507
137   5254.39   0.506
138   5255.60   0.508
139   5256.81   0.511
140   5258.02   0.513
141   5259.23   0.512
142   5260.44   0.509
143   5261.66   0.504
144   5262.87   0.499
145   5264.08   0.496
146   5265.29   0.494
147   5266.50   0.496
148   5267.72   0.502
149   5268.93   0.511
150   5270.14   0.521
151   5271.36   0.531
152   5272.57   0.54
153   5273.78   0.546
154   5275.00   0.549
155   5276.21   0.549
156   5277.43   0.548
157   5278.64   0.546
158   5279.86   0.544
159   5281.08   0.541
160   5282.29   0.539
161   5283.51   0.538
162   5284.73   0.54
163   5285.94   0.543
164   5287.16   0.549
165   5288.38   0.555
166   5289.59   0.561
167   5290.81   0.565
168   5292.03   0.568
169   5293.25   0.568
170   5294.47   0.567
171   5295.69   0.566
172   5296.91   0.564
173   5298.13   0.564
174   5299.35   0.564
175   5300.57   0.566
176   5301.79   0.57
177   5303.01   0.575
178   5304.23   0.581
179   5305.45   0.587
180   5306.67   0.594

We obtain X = 1.0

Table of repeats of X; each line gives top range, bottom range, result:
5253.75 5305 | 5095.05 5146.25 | 1.07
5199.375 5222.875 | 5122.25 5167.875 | 1.05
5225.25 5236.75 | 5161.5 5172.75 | 1.08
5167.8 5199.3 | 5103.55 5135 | 1.08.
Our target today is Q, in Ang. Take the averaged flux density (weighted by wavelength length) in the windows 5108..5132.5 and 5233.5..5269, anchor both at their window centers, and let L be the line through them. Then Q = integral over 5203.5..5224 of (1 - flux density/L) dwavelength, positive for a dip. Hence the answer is -1.1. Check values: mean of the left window 0.526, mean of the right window 0.533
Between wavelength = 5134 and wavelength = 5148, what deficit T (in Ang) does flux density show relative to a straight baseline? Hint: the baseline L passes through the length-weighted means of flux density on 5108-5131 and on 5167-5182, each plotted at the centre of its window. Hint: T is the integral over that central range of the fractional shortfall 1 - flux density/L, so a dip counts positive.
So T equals -0.59 Ang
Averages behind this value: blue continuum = 0.526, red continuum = 0.552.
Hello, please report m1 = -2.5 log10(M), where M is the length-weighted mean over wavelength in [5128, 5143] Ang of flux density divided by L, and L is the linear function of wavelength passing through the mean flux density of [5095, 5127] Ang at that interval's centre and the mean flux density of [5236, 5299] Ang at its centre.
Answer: -0.03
